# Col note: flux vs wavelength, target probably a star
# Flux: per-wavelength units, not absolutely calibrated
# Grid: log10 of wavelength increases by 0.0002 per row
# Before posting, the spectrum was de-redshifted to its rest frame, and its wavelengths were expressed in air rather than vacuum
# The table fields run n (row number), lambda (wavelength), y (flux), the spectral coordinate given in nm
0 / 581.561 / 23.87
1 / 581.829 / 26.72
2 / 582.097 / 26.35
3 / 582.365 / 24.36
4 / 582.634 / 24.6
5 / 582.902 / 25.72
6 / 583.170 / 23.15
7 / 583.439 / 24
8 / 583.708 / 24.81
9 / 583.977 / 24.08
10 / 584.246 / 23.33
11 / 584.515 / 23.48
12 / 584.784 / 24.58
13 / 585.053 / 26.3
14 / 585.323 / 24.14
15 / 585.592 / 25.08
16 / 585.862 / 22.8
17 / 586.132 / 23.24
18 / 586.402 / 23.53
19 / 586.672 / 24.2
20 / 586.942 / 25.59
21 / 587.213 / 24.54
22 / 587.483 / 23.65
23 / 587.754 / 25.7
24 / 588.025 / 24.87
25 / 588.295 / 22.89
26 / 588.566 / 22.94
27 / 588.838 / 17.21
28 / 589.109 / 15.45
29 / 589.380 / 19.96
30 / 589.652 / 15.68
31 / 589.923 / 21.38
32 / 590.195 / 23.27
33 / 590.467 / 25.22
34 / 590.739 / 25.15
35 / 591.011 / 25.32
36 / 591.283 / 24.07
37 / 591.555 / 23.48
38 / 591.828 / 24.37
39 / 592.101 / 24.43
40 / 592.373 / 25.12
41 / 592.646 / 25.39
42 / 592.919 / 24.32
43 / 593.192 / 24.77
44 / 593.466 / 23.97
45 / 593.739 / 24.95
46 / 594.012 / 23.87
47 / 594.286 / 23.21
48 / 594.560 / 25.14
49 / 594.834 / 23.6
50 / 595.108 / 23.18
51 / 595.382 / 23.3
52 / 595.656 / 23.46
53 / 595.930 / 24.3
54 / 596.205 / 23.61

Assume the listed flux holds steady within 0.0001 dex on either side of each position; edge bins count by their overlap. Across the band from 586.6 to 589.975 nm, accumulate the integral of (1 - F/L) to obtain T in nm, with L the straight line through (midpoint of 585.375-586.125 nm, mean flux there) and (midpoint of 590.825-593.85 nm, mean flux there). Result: 0.32 nm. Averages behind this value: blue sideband 23.8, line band 21.8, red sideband 24.6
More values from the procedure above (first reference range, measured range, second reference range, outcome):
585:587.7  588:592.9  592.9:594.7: 0.35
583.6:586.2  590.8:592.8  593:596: -0.05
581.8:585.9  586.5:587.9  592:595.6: -0.01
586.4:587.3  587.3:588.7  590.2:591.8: 0.03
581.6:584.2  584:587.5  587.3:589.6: -0.18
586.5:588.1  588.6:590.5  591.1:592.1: 0.37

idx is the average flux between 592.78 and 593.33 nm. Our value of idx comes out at 24.5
